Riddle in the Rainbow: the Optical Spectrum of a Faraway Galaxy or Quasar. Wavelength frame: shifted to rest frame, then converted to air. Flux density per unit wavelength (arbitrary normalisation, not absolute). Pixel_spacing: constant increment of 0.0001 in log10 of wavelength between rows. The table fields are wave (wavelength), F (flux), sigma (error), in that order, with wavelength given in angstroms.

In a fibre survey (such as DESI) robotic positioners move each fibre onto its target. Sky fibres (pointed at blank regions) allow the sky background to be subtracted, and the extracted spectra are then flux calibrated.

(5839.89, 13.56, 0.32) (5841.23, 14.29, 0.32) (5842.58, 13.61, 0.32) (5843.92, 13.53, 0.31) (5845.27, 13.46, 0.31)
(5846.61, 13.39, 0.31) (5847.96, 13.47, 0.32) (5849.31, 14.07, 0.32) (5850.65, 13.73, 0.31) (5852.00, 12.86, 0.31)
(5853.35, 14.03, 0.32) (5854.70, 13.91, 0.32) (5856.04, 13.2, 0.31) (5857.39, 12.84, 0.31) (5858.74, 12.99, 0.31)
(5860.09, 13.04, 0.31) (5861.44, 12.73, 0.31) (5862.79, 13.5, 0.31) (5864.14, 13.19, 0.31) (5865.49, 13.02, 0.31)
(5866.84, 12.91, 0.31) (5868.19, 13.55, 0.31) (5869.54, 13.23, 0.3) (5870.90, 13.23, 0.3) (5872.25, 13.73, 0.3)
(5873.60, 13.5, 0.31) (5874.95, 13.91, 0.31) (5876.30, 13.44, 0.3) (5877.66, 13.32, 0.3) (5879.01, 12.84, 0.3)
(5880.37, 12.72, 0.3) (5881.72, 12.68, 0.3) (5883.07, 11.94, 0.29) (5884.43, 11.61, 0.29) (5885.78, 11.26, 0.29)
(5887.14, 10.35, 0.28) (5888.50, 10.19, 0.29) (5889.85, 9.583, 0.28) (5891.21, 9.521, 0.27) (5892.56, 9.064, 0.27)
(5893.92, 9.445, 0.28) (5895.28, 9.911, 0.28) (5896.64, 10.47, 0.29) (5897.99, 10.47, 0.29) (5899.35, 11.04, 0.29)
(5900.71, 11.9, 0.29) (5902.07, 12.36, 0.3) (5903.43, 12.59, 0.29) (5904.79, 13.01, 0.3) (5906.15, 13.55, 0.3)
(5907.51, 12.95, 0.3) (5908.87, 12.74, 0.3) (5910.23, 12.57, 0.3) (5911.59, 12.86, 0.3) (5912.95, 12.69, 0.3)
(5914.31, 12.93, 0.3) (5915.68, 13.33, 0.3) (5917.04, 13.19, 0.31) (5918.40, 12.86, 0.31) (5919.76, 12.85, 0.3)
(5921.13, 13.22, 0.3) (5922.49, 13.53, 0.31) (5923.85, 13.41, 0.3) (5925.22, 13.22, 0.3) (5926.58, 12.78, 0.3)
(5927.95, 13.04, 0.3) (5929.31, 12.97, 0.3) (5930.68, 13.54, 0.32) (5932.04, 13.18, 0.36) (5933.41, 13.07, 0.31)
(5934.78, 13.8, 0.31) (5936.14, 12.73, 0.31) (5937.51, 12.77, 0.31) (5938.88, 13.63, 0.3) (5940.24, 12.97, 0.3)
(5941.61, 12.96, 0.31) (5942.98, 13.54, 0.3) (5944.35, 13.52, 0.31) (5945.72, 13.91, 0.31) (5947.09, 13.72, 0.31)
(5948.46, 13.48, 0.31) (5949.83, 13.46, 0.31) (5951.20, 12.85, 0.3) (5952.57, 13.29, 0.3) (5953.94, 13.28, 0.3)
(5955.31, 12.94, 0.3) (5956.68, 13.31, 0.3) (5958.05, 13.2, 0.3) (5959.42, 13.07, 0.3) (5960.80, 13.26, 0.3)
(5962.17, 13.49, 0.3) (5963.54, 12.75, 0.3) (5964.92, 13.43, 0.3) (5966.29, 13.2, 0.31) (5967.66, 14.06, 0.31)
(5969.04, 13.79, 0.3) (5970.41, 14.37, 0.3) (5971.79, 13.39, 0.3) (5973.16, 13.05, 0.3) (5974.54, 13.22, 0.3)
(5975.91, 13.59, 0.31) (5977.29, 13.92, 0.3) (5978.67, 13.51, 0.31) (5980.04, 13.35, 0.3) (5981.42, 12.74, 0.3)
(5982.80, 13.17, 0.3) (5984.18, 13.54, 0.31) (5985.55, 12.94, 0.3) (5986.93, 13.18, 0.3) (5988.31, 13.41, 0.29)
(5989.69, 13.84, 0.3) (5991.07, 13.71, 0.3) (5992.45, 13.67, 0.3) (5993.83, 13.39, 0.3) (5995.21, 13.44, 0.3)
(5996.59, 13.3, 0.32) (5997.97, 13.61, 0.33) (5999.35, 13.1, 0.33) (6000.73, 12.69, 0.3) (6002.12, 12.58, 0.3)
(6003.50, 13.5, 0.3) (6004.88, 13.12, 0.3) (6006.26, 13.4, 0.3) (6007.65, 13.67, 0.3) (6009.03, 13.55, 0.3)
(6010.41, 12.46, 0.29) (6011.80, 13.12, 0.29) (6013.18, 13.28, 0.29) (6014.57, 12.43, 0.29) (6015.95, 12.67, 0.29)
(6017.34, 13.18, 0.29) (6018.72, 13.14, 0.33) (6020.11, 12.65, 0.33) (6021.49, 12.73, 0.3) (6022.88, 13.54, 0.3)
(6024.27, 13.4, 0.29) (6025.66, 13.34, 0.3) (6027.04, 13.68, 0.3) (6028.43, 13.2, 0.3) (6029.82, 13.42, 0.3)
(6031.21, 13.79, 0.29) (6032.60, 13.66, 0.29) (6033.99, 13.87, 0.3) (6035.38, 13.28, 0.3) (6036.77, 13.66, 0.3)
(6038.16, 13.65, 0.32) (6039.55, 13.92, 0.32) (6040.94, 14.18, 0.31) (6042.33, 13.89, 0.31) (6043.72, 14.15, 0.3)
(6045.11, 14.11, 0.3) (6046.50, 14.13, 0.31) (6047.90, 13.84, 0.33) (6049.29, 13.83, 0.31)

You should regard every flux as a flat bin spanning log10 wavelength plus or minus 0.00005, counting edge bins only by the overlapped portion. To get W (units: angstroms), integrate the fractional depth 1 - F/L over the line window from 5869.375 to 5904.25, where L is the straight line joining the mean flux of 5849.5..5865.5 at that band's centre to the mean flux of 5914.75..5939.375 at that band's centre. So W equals 4.1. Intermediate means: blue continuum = 13.3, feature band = 11.7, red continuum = 13.2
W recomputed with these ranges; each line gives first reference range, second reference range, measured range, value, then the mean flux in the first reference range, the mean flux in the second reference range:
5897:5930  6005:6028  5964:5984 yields -0.8 angstroms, 12.7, 13.1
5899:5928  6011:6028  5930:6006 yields -2.1 angstroms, 12.9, 13.1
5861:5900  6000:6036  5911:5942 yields -1.9 angstroms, 11.9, 13.2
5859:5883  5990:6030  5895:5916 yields 1.5 angstroms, 13.2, 13.2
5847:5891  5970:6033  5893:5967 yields 1.0 angstroms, 12.8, 13.3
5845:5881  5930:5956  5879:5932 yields 4.9 angstroms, 13.3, 13.3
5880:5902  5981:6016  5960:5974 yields -1.1 angstroms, 10.8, 13.2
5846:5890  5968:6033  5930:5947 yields -0.3 angstroms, 12.9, 13.3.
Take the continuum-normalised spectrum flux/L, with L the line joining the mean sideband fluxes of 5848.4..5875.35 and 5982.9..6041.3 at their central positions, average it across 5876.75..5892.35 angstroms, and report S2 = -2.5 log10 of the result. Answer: 0.170 mag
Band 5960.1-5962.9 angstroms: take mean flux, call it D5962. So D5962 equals 13.4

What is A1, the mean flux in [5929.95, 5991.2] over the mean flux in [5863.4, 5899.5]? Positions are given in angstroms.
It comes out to 1.13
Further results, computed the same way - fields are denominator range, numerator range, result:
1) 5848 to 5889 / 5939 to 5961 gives 1.03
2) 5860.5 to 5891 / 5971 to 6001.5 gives 1.07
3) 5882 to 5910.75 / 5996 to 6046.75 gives 1.19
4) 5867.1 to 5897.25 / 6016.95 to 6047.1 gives 1.15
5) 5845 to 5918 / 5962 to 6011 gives 1.07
